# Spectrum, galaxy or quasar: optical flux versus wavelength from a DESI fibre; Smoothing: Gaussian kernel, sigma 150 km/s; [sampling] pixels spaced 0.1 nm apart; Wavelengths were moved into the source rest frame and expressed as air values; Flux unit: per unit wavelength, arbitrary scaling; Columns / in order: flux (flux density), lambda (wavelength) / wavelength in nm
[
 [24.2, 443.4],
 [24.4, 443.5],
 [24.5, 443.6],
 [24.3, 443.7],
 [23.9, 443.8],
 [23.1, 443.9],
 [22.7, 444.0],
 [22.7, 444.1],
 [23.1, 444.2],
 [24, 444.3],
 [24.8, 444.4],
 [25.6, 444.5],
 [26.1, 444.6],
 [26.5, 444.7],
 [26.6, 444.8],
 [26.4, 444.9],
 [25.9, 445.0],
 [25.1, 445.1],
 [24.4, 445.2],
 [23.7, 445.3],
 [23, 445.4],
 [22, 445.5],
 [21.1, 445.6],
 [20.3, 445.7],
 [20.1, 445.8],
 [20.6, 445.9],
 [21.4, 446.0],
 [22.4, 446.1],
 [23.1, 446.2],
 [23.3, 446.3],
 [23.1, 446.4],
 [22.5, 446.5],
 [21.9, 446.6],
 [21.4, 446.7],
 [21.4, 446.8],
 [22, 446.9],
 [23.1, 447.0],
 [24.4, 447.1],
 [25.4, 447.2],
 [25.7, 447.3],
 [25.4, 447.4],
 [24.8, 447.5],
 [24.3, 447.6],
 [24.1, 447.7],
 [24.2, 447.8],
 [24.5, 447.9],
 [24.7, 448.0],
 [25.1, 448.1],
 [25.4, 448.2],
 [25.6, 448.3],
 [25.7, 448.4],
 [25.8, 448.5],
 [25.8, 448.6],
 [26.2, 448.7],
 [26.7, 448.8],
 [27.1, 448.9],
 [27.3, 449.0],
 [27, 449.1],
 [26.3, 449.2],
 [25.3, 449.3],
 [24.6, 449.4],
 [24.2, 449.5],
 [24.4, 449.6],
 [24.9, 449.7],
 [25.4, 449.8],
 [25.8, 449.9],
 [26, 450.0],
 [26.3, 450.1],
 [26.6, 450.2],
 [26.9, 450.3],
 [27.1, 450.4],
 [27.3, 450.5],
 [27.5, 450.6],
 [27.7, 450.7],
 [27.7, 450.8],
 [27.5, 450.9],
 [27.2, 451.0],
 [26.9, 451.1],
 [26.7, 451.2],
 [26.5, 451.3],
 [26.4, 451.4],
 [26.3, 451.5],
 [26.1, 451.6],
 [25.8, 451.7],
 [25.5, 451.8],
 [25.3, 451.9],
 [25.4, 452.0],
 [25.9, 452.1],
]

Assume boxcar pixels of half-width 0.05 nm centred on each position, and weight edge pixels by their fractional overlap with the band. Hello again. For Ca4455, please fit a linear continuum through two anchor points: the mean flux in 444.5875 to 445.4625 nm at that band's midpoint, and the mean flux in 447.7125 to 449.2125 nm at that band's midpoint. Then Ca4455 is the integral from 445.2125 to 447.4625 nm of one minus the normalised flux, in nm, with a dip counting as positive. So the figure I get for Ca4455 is 0.25 nm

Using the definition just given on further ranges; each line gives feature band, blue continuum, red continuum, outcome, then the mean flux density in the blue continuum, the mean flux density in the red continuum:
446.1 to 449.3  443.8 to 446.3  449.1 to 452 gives 0.03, 23.5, 26.2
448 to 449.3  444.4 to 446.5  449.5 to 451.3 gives -0.03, 23.5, 26.5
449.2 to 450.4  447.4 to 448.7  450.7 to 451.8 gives 0.02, 25.1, 26.7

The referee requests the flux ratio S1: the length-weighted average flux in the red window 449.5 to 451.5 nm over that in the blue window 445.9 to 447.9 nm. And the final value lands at 1.14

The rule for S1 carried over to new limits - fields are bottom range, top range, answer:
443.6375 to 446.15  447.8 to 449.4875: 1.09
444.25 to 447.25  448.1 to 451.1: 1.12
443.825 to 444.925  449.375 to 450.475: 1.04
